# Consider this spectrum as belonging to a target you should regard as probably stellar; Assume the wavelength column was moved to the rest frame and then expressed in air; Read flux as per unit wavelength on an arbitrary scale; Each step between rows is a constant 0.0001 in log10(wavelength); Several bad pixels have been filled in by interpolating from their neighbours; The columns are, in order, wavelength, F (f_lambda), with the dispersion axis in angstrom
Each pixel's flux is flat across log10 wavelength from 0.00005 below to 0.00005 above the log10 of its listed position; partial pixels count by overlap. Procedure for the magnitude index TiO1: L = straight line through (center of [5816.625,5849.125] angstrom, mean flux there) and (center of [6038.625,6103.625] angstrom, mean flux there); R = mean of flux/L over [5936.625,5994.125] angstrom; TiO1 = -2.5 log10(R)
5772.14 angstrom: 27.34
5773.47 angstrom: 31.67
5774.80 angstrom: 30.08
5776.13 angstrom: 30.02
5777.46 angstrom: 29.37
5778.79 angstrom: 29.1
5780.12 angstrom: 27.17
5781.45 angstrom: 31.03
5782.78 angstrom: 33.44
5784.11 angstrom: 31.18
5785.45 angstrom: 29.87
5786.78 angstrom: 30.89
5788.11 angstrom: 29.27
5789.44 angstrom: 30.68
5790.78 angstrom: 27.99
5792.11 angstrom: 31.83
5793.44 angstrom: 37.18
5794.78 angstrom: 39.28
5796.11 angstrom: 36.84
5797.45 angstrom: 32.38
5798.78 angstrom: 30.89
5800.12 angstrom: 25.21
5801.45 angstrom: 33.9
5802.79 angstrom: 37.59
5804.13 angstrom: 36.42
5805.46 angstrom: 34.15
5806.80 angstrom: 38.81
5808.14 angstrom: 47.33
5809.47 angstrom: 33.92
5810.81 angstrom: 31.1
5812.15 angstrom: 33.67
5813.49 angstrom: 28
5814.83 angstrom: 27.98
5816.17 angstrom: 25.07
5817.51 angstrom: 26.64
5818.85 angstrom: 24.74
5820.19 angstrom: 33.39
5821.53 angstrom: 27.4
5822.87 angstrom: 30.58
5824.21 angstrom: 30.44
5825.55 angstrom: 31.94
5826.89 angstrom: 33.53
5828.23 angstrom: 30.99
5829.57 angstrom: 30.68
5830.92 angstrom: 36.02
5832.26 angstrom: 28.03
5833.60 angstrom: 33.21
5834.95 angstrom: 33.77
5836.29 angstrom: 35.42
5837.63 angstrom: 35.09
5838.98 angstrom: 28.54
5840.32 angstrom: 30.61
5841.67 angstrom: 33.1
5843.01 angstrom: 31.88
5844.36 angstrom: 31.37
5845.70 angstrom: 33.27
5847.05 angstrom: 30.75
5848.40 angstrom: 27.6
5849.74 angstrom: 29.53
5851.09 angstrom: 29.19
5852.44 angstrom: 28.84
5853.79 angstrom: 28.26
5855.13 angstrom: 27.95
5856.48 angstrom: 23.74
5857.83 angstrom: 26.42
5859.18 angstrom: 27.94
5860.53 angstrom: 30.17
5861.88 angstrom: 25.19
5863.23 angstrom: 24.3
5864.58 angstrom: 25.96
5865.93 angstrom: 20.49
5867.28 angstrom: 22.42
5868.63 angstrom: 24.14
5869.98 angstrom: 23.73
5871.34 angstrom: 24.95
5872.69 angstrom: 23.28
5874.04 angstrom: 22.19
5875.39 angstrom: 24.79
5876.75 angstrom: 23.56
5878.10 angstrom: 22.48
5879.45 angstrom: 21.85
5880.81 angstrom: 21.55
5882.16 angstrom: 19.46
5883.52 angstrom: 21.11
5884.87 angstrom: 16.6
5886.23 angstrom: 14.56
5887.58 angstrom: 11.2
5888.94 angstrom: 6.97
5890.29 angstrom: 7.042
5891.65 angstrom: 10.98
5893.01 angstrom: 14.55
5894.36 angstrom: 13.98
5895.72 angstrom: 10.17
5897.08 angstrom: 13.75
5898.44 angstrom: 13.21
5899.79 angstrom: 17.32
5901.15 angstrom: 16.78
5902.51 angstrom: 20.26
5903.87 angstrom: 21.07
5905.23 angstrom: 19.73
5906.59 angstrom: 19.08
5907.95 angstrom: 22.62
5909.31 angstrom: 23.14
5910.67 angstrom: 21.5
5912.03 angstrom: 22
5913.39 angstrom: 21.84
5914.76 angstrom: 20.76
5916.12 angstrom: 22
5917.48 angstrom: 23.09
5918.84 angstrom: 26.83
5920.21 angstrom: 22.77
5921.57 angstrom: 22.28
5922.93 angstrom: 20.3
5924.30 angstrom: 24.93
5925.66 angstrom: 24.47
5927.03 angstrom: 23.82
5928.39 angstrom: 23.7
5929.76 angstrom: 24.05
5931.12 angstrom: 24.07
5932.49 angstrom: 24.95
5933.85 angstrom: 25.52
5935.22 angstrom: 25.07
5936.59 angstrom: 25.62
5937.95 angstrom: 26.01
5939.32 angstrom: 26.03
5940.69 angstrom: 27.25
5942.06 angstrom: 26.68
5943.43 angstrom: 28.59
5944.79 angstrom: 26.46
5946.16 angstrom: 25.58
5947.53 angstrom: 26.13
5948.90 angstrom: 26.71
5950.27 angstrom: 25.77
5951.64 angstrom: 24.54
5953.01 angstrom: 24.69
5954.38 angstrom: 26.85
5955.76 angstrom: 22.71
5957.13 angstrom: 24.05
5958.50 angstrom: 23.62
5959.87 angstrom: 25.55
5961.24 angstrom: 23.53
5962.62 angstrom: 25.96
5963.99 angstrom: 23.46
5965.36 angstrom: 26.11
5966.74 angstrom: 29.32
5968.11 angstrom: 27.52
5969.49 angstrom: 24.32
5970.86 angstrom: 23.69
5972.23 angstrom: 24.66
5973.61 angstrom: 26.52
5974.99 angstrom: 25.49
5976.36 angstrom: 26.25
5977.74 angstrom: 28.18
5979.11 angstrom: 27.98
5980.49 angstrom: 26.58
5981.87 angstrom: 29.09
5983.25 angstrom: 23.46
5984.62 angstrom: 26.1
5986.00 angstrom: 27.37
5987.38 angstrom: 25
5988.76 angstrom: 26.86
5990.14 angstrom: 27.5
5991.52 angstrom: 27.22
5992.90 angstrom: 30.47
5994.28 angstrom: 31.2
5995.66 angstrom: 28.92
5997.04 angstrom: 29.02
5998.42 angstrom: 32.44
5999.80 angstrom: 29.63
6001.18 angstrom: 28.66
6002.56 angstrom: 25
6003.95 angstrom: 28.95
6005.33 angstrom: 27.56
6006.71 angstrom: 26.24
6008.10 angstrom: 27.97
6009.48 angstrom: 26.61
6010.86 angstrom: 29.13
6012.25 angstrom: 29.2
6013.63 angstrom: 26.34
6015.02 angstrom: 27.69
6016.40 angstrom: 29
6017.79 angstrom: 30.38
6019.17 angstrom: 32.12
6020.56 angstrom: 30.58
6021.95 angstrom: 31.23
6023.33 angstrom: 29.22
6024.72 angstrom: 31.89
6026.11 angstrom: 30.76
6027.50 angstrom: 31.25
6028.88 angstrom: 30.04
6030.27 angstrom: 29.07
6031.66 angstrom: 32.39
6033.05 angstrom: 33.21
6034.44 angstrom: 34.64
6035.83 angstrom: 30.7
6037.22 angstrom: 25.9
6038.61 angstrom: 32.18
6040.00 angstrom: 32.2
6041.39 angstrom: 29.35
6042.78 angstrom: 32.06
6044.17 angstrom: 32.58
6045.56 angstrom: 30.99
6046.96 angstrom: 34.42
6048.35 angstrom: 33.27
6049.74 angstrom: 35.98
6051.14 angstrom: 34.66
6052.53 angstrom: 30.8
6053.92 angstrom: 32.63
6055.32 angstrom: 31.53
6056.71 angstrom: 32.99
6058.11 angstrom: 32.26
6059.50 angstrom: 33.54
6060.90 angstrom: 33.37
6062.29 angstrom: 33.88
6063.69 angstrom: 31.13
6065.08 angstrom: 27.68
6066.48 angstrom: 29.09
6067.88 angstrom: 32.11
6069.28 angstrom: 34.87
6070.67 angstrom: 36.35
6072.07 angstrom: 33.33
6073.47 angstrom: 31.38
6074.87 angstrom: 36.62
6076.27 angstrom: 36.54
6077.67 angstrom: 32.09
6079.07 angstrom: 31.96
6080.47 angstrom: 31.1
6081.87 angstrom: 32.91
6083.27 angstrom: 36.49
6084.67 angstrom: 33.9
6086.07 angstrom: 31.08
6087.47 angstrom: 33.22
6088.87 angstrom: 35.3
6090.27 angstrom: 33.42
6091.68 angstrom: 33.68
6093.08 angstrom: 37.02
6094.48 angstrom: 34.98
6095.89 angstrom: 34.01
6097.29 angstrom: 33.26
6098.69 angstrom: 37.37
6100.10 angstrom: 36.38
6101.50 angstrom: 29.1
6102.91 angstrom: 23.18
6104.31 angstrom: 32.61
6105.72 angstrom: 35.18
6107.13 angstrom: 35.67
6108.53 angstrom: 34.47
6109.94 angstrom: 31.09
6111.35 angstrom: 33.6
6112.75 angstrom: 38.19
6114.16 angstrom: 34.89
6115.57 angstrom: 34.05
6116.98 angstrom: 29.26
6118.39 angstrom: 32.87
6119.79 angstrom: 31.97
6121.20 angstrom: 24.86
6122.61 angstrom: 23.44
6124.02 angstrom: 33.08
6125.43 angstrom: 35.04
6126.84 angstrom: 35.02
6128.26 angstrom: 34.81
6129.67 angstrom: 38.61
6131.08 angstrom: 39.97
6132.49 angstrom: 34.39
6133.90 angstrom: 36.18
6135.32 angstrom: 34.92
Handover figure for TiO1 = 0.23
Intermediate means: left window 31.2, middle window 26.1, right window 33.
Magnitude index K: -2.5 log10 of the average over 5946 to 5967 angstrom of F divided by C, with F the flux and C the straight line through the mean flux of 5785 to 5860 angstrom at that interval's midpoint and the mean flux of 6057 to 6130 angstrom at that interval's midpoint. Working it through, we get 0.27 mag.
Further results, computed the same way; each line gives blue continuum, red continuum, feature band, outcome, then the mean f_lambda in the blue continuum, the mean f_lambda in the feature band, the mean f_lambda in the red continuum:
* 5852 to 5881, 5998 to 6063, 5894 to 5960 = 0.18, 24.8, 22.8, 30.8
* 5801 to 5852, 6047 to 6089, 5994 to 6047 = 0.10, 32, 30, 33.1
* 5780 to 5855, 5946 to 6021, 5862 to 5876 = 0.27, 31.8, 23.7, 27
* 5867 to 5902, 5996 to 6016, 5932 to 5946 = -0.17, 17.7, 26.2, 28.2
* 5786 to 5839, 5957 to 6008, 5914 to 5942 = 0.18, 32.3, 24.2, 26.9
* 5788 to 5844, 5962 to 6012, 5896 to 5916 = 0.46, 32.3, 19.4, 27.3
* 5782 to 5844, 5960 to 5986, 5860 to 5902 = 0.49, 32.2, 18.9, 26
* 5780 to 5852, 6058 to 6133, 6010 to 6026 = 0.11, 31.9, 29.7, 33.3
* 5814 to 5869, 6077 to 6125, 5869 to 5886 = 0.33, 29.2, 22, 32.8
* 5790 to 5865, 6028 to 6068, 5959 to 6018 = 0.17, 31.2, 27.2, 31.9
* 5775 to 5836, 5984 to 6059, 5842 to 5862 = 0.09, 31.9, 29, 30.1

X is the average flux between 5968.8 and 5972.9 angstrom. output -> 24.3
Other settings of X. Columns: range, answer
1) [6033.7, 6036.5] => 32.7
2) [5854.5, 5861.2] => 27.2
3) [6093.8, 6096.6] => 34.5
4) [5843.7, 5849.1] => 30.8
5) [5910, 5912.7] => 21.8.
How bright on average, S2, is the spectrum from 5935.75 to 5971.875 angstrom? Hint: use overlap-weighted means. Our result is 25.6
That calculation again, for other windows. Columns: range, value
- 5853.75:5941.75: 21.5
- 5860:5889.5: 21.4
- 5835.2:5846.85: 32.4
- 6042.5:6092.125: 33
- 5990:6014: 28.5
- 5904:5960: 24.1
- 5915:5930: 23.4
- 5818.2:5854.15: 31.1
